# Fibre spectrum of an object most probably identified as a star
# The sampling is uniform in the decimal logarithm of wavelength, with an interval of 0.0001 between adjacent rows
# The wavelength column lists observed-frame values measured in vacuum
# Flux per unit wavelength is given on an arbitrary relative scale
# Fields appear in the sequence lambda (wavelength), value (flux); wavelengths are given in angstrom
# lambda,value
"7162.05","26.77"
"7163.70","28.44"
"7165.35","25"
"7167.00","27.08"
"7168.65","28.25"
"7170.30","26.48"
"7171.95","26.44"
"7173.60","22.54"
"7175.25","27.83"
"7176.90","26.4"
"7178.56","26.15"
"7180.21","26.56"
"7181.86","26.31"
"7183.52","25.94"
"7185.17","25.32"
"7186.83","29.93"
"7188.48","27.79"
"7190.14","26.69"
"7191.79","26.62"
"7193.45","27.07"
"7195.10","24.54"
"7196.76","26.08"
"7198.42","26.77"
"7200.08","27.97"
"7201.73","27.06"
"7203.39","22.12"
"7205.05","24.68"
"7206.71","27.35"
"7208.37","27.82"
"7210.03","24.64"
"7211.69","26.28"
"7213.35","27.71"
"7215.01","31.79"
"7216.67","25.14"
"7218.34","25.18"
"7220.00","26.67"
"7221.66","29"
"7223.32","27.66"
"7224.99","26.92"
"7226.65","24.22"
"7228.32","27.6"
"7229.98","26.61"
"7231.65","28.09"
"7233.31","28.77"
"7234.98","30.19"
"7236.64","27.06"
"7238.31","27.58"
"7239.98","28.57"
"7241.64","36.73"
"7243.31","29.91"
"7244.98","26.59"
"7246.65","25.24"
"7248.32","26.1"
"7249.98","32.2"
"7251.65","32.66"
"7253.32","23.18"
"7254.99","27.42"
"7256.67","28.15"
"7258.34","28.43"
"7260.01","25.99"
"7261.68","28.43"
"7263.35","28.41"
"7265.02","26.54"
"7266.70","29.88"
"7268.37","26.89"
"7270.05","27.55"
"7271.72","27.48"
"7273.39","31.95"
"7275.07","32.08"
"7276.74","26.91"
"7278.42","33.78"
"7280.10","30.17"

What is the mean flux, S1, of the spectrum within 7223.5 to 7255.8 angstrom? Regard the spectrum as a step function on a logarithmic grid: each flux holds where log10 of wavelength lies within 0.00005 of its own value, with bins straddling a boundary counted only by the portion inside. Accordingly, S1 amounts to 28.2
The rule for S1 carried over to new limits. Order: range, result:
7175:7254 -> 27.3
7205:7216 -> 27.3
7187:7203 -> 26.7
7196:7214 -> 26.2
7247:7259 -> 28.2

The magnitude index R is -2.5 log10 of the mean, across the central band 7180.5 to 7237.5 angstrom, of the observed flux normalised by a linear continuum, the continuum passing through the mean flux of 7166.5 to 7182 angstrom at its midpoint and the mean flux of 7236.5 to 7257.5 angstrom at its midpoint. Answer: 0.024 mag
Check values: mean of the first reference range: 26.4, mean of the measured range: 26.9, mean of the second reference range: 28.6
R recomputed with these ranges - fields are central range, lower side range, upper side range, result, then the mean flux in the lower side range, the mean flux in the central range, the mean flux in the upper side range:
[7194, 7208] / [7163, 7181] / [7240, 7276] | 0.05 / 26.5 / 25.9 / 28.7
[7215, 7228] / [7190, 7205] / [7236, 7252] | 0.03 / 26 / 26.8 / 29.2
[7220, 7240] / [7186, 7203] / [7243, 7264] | 0.00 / 26.9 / 27.6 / 27.8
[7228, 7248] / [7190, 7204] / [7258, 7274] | -0.05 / 26.1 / 28.5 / 28.1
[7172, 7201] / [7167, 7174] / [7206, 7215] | 0.01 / 26.3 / 26.5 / 27.2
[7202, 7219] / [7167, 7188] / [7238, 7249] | 0.06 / 26.6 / 26.3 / 28.8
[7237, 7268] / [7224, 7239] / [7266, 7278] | 0.00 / 27.4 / 28.4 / 29.1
